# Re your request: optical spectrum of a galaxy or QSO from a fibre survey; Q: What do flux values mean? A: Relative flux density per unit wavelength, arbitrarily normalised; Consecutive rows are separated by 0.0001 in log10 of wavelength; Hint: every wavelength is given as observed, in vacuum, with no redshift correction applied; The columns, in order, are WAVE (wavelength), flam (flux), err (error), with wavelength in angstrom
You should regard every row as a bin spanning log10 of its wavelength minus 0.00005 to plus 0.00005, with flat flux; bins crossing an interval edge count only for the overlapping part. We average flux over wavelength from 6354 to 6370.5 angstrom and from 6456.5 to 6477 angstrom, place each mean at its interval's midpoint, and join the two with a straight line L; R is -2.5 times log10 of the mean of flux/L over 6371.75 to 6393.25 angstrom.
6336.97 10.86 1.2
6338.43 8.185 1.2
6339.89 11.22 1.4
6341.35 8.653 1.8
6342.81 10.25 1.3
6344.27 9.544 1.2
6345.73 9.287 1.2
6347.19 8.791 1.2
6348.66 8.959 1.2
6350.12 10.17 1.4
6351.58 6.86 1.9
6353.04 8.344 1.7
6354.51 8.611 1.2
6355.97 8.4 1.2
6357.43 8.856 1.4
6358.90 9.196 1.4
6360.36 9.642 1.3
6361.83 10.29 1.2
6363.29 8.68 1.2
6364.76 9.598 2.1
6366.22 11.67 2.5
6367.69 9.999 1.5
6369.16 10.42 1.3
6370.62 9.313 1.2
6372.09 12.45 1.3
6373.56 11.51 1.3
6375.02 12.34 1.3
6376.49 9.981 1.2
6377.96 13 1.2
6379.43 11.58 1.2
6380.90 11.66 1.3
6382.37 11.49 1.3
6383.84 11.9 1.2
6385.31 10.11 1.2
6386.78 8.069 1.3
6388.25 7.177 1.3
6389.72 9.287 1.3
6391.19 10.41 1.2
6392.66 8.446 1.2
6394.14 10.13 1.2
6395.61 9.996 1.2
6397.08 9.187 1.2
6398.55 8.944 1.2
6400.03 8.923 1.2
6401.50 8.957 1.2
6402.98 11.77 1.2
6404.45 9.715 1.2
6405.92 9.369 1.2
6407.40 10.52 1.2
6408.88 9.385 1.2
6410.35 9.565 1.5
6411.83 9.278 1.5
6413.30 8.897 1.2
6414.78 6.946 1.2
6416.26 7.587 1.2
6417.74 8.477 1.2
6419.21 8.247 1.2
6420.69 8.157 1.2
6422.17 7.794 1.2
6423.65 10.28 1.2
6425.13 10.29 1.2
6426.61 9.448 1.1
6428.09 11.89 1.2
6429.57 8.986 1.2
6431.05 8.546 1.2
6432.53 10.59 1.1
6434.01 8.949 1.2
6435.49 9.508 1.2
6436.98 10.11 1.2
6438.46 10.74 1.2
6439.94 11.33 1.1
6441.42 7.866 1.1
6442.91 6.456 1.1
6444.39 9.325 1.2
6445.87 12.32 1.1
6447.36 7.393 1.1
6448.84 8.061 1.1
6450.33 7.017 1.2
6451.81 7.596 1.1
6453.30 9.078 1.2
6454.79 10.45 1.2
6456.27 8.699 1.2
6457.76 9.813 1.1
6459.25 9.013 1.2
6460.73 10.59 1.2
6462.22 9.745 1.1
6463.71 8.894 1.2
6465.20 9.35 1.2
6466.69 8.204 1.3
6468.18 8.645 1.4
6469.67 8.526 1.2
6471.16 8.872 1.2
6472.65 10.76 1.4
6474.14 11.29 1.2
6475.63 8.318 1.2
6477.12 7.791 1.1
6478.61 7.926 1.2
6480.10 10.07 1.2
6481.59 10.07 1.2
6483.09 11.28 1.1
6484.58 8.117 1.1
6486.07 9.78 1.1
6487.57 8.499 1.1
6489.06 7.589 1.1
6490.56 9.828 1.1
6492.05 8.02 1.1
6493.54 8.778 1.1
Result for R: -0.12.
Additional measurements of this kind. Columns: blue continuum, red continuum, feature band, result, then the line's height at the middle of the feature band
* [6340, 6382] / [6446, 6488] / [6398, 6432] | 0.036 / 9.53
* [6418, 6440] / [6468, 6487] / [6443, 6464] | 0.047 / 9.47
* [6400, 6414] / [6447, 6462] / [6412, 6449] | 0.013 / 9.27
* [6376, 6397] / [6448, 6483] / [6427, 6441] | -0.052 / 9.55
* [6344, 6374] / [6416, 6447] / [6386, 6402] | 0.047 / 9.46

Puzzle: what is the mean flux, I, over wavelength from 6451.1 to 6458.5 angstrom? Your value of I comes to 9.13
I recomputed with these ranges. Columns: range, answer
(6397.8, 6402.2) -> 8.94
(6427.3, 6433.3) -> 10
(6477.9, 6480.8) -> 9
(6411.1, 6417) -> 8.17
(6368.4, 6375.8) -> 11.2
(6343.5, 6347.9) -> 9.23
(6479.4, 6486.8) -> 9.86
